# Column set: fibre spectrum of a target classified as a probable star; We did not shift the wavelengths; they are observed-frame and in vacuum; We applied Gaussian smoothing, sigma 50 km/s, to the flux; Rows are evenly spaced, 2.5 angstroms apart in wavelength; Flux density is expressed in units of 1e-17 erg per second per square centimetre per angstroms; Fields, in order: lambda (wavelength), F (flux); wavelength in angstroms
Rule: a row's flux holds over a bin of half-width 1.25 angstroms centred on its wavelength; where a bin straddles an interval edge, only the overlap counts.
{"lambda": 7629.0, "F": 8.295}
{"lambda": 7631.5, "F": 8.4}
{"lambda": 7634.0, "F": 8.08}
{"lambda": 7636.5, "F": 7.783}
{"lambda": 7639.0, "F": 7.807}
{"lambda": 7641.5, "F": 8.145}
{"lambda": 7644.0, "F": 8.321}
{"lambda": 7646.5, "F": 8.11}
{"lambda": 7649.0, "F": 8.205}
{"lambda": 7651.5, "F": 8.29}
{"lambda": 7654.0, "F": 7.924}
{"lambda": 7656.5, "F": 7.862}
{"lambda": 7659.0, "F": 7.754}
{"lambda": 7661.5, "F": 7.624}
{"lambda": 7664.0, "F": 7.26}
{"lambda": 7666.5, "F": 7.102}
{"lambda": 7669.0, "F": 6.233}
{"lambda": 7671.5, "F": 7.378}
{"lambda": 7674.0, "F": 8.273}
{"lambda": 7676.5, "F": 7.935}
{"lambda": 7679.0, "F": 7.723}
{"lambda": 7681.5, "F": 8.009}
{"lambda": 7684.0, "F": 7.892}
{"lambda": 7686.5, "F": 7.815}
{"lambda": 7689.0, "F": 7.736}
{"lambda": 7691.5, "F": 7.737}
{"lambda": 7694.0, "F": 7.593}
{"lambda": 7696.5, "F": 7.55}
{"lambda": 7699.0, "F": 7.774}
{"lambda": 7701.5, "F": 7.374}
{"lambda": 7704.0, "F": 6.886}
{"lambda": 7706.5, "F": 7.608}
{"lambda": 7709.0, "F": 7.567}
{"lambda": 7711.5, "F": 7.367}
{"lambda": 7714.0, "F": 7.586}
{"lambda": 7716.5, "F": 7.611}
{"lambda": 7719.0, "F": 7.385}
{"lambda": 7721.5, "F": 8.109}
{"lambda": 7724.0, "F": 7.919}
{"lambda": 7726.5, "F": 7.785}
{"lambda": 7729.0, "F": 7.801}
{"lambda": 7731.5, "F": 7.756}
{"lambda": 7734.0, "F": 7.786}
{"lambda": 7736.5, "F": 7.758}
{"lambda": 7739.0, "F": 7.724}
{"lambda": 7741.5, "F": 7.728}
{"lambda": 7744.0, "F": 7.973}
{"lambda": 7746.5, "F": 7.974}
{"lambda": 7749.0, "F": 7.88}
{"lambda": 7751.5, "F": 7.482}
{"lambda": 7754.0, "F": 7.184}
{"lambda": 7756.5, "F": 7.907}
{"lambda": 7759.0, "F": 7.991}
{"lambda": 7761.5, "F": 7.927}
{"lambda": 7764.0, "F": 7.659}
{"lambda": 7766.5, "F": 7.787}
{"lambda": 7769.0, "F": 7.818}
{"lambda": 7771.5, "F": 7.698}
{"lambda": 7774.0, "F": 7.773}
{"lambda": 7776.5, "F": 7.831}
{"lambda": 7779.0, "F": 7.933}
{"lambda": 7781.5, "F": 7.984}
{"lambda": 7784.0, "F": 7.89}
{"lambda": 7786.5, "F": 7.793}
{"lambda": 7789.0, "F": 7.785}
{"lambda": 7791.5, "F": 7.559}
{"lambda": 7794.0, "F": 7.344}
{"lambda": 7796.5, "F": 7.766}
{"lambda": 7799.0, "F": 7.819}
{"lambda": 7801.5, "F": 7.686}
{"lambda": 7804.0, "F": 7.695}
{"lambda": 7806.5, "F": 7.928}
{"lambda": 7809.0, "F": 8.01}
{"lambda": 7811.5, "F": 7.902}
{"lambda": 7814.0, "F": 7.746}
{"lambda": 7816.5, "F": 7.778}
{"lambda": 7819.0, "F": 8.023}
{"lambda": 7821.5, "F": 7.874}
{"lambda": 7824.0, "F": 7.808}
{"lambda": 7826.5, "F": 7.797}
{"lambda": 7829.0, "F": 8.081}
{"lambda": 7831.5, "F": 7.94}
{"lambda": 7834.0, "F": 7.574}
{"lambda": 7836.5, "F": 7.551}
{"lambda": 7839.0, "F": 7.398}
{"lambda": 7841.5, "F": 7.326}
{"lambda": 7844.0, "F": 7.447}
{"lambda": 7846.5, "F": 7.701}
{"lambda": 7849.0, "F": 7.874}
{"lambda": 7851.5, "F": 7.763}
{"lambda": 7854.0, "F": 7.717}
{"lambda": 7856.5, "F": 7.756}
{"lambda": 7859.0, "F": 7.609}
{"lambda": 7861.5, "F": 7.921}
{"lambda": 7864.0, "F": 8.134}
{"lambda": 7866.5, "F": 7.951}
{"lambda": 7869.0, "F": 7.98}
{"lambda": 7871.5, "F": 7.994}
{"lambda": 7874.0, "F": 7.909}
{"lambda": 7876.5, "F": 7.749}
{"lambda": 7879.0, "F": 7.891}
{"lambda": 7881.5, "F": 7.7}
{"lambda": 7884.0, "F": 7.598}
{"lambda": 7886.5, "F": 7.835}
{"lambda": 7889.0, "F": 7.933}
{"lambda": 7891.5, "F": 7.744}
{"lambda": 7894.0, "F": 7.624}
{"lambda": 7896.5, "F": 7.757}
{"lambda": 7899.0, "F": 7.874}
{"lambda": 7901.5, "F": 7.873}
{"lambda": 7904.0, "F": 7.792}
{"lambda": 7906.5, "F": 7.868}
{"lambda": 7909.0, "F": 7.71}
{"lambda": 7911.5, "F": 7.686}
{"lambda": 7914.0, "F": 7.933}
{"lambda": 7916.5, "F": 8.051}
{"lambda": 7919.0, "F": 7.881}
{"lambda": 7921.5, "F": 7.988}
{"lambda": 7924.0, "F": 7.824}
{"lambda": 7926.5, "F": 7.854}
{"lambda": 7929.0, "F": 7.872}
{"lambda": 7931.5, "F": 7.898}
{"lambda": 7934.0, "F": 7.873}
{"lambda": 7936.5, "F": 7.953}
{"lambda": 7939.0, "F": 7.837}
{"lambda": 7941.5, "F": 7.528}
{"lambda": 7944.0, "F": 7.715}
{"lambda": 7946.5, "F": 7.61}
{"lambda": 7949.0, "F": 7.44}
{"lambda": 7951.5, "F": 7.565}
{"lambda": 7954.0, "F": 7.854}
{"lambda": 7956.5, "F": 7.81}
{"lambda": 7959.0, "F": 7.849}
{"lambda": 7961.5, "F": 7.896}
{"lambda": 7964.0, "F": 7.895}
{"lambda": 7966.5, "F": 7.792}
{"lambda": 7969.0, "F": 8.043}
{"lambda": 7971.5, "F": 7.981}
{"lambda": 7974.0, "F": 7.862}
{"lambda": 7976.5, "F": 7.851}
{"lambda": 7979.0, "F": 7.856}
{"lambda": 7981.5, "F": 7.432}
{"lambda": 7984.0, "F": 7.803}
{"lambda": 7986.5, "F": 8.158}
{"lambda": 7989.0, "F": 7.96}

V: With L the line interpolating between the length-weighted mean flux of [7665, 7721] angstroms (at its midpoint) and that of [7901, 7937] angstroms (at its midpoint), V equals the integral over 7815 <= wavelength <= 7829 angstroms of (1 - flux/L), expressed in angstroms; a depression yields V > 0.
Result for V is -0.3 angstroms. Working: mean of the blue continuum 7.56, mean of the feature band 7.87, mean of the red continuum 7.87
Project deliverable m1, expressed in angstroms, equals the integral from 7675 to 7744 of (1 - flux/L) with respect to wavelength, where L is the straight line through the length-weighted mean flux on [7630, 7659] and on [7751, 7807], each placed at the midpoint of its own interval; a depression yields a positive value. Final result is 1.9 angstroms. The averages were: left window 8.07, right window 7.75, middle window 7.69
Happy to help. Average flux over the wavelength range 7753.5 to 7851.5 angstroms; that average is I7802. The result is 7.76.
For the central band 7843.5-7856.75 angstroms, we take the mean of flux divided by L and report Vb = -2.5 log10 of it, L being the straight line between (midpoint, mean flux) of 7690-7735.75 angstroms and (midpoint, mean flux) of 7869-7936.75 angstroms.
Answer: 0.01 mag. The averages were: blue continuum 7.62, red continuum 7.84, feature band 7.72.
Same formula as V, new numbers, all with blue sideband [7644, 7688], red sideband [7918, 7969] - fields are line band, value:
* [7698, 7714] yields 0.7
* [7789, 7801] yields 0.2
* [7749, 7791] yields -0.1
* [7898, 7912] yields 0.0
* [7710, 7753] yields 0.1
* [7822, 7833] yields -0.2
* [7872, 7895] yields 0.0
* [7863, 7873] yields -0.3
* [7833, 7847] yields 0.5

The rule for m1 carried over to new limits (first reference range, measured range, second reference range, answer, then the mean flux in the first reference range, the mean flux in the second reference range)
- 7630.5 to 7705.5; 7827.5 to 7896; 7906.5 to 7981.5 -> 0.3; 7.75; 7.82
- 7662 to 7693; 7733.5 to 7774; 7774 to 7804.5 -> -0.3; 7.59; 7.76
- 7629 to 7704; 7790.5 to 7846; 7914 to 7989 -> 0.5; 7.78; 7.83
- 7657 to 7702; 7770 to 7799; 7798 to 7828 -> 0.1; 7.61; 7.84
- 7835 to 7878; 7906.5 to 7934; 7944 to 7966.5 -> -0.4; 7.75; 7.74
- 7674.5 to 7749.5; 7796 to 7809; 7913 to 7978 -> -0.1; 7.72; 7.83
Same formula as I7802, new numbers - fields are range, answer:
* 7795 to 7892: 7.79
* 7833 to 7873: 7.73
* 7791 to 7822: 7.78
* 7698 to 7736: 7.62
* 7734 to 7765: 7.77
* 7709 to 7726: 7.66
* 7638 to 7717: 7.69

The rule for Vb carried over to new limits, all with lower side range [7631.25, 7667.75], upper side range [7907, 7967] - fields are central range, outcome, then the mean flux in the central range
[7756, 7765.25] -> 0.00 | 7.87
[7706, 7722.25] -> 0.04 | 7.59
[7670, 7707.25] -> 0.03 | 7.68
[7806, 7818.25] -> 0.00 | 7.88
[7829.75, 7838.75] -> 0.02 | 7.68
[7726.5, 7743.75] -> 0.01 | 7.77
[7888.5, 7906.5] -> 0.00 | 7.8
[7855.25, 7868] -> -0.01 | 7.88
